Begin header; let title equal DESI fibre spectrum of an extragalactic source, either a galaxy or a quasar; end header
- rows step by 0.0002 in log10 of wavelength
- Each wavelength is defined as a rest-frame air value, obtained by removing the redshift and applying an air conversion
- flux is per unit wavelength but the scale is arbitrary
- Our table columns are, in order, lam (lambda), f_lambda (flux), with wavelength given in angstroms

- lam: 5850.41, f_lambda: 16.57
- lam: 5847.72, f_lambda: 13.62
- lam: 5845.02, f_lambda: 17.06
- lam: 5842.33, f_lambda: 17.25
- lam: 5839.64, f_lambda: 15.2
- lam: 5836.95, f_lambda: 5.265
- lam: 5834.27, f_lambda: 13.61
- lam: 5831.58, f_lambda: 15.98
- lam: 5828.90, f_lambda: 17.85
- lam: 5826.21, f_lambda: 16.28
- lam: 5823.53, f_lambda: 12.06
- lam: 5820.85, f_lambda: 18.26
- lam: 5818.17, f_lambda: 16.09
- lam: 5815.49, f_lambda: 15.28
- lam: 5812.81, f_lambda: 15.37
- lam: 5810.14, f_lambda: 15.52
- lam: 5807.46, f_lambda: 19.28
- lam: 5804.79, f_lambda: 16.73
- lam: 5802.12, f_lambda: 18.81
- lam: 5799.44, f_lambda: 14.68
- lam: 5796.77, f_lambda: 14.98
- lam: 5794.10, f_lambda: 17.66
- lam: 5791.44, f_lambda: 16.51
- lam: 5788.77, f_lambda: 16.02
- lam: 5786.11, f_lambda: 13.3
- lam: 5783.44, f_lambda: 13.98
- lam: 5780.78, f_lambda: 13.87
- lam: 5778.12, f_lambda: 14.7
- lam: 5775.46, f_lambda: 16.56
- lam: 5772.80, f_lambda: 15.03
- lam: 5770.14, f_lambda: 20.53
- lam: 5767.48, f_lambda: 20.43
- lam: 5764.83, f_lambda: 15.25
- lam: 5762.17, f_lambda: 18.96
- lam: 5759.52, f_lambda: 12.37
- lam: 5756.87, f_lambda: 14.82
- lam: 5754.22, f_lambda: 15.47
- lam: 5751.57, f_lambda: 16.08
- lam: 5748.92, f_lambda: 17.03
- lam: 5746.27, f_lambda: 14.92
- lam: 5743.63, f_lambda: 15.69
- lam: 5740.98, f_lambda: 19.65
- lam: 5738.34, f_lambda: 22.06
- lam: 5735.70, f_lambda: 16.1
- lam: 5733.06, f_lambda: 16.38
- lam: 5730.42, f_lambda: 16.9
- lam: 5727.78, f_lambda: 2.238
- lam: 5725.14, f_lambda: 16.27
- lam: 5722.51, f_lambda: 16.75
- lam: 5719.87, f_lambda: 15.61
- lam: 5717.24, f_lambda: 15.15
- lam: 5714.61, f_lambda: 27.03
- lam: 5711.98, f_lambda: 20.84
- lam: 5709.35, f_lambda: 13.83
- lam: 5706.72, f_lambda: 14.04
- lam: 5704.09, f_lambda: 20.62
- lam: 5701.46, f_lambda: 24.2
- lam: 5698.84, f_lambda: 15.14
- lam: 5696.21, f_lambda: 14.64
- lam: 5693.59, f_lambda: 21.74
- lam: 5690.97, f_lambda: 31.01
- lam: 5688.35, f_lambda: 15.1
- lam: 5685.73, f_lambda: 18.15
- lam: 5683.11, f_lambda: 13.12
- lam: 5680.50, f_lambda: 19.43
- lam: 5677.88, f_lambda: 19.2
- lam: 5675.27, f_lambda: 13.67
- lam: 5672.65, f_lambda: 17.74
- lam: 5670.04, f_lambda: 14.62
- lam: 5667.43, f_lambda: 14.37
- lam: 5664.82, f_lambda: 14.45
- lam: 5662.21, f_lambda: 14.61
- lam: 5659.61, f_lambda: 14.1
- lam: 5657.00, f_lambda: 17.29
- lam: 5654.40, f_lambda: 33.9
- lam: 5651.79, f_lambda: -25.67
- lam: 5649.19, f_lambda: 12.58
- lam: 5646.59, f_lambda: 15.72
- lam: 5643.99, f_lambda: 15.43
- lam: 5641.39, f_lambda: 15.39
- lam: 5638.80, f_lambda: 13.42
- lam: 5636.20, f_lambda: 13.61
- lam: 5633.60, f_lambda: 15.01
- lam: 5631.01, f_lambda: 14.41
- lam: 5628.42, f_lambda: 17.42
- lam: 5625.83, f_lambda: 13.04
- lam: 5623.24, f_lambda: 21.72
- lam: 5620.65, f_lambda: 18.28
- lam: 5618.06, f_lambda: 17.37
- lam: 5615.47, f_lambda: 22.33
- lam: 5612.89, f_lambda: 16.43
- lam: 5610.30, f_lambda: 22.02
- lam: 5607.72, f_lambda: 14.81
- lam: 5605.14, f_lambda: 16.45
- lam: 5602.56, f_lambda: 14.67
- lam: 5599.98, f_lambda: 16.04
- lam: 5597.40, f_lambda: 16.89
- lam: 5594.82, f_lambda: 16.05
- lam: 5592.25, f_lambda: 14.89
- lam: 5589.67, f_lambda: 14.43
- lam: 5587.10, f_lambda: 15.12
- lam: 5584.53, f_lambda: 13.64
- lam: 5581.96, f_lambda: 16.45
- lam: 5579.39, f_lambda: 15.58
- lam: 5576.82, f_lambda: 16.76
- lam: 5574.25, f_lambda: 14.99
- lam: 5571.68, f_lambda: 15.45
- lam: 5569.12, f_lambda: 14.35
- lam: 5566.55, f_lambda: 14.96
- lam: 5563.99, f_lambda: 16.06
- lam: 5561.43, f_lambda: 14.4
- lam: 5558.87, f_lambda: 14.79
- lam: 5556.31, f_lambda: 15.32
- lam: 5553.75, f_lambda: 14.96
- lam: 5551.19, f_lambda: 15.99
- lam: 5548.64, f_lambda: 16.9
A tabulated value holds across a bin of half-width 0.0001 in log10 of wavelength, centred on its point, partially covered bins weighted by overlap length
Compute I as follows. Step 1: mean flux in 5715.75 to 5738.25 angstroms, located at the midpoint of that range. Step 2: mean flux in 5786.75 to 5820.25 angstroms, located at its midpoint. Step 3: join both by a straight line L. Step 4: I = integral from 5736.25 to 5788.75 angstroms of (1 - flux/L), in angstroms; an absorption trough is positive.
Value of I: -2.5 angstroms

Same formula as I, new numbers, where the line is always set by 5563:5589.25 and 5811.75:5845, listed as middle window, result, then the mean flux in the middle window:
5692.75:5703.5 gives -2.69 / 18.9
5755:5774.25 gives -2.16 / 16.7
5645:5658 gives 3.83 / 10.7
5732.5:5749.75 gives -2.73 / 17.5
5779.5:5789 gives 0.58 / 14.1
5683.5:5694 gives -3.88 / 20.7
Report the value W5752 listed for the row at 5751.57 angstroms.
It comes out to 16.08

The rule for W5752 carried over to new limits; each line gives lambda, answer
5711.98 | 20.84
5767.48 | 20.43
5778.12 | 14.7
